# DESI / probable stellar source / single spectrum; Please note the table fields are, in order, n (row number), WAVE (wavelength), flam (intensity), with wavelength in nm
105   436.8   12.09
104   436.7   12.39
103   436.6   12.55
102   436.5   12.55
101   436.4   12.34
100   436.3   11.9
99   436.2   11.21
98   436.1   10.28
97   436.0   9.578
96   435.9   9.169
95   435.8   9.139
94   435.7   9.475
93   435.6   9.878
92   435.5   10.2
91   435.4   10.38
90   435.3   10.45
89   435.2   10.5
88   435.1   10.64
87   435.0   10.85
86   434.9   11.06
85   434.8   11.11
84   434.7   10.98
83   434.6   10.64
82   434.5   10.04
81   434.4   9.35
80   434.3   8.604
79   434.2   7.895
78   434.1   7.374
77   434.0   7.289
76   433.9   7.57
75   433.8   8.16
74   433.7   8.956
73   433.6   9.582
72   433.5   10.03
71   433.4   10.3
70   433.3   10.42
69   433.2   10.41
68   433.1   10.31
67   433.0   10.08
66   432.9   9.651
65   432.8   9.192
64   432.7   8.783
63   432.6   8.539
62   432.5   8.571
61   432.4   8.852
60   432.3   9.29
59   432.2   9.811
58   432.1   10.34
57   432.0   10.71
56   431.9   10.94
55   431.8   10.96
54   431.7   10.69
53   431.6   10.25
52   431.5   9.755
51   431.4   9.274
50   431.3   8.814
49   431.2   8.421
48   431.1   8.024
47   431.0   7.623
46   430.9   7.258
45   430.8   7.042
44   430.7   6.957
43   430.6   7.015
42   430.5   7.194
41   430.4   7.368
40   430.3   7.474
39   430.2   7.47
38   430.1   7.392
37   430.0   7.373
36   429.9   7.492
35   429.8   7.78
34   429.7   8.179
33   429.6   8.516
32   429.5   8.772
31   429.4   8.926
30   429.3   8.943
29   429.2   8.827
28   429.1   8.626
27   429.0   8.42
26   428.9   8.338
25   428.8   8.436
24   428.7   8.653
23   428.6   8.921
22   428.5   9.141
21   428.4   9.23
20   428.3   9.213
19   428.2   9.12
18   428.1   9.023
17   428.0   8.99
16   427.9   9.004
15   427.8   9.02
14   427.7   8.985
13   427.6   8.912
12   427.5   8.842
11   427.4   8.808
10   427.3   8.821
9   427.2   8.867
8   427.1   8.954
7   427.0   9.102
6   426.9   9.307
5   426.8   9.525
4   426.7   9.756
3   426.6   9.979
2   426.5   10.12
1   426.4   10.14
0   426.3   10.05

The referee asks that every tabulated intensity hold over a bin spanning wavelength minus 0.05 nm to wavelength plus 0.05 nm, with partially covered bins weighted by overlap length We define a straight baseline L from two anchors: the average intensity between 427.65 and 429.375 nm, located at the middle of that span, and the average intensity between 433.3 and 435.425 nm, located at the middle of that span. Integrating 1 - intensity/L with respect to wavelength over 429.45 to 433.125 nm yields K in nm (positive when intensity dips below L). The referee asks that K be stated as 0.22 nm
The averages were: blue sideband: 8.88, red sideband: 9.62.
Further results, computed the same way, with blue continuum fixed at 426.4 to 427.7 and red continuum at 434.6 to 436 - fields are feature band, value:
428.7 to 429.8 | 0.11 nm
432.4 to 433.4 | 0.04 nm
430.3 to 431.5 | 0.24 nm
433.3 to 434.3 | 0.14 nm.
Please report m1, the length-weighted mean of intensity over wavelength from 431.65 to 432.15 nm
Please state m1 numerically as 10.7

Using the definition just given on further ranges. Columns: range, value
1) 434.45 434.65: 10.3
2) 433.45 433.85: 9.18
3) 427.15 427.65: 8.85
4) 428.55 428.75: 8.79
